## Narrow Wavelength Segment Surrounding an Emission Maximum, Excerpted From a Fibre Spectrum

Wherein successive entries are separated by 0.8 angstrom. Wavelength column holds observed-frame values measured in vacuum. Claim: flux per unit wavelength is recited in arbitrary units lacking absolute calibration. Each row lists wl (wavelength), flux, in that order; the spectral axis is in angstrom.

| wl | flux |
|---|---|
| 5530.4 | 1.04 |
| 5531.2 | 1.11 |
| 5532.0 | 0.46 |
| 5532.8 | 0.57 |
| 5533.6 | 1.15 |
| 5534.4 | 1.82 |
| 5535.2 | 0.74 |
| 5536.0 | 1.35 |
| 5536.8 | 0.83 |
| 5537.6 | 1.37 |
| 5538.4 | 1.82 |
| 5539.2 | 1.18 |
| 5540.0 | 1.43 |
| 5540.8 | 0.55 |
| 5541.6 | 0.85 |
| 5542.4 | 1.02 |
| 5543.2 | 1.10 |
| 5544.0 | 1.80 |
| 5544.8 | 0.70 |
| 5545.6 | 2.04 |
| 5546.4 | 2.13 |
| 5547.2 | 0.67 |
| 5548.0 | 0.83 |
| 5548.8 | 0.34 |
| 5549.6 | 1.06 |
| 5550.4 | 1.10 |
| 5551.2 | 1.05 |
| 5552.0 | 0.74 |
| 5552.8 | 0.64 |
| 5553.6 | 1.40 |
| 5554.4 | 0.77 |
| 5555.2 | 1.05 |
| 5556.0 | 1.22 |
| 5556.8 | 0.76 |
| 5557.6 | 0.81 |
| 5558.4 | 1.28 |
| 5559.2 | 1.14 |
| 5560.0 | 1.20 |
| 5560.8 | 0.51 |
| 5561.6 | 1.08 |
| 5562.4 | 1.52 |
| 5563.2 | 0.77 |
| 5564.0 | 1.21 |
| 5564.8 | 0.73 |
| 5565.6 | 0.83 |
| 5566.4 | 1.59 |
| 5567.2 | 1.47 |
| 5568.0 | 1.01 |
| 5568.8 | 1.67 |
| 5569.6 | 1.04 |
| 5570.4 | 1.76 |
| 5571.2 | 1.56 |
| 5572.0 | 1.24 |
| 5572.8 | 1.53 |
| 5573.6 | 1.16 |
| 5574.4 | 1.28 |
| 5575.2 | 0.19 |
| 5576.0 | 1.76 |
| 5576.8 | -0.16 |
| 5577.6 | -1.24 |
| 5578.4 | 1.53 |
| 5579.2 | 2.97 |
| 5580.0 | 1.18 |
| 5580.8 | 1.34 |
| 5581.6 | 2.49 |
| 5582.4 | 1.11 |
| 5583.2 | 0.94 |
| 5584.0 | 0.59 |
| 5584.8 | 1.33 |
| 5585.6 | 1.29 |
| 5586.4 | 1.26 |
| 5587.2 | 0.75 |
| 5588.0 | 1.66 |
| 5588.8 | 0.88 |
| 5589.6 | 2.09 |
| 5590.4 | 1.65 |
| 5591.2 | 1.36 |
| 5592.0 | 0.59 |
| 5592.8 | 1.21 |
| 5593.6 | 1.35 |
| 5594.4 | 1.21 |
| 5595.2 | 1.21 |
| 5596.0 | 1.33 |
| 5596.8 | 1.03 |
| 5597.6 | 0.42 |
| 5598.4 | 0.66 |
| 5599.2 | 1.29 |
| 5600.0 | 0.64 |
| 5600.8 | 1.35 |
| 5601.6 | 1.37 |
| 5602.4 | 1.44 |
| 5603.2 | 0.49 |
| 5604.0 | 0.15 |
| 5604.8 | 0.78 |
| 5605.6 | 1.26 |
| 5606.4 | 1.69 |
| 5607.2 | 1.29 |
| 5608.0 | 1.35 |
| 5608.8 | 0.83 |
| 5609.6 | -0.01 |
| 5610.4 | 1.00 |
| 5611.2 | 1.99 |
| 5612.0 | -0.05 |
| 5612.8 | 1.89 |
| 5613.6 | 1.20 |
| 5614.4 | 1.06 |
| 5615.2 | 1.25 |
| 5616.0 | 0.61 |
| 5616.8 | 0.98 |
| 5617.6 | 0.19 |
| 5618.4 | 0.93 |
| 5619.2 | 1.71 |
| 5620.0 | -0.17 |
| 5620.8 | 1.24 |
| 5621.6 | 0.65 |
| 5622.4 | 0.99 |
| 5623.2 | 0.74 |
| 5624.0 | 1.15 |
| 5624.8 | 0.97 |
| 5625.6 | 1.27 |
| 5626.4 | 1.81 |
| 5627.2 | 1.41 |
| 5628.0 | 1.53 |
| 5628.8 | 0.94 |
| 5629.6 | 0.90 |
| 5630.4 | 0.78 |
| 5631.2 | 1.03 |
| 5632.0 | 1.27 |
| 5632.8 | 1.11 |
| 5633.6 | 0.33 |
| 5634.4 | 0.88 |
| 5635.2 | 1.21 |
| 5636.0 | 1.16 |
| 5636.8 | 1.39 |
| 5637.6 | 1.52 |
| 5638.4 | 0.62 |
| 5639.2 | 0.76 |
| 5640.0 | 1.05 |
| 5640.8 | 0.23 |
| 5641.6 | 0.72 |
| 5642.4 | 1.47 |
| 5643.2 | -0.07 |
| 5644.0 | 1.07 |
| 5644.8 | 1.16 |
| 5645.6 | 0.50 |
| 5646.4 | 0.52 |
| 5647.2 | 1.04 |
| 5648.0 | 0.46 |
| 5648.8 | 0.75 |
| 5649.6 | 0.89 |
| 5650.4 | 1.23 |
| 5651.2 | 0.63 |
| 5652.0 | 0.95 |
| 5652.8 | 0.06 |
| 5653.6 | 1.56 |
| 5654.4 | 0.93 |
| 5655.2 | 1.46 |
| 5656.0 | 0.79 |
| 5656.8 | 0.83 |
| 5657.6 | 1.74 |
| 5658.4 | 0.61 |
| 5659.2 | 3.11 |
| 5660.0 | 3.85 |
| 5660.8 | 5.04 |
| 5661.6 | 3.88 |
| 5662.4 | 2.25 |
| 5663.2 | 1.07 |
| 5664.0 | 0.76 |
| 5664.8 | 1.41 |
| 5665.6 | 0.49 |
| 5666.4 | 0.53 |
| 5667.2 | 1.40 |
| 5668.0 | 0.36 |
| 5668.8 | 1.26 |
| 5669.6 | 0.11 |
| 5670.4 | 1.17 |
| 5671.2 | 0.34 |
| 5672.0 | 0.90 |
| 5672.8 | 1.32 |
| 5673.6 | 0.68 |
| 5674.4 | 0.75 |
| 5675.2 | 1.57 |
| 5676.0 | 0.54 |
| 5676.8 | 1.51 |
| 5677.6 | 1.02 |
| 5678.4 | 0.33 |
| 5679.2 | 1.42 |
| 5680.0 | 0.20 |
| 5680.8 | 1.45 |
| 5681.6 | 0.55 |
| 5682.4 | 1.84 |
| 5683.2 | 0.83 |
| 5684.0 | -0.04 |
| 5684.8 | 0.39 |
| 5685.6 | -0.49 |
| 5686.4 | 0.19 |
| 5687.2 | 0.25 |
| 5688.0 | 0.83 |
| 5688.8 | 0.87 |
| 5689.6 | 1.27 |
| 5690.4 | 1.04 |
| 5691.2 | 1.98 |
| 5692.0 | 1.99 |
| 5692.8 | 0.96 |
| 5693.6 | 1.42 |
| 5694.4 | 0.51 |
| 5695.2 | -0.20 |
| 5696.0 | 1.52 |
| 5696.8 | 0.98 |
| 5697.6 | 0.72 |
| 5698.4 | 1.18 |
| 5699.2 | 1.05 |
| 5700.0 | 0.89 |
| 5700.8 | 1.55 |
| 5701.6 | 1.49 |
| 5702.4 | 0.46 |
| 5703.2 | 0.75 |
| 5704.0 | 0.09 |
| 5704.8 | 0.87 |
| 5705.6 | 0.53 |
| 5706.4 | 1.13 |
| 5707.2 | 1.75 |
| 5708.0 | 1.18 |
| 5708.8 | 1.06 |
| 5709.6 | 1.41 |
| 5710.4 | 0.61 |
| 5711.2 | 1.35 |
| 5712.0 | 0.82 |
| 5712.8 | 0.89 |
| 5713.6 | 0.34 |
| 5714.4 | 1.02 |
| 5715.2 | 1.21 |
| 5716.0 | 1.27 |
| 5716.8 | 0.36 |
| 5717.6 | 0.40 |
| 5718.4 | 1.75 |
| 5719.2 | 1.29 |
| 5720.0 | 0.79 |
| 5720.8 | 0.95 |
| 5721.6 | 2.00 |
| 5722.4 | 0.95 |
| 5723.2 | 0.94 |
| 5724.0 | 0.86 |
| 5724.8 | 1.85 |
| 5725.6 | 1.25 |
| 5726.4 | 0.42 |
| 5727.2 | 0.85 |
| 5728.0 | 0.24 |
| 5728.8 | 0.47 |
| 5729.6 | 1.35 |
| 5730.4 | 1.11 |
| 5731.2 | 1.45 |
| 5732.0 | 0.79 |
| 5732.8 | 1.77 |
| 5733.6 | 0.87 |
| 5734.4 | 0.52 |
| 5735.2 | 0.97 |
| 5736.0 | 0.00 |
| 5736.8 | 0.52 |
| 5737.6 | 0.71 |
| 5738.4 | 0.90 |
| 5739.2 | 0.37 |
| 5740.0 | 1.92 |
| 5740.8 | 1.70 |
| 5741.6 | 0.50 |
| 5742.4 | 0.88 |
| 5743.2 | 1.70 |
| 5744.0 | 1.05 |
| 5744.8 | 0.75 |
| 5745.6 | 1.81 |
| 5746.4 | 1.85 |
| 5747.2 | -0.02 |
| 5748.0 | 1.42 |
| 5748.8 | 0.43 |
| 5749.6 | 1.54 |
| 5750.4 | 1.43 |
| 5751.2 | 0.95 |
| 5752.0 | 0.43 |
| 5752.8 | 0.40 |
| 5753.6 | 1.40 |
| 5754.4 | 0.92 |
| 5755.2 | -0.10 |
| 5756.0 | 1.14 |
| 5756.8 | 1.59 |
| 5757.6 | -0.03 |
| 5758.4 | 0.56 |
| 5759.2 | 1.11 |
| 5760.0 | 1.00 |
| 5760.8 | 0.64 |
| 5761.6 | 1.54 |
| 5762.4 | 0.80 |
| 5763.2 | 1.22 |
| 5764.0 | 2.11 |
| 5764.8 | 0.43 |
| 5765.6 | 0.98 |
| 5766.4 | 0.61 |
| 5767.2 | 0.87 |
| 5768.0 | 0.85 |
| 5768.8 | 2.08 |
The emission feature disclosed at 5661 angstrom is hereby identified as H-beta 4861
